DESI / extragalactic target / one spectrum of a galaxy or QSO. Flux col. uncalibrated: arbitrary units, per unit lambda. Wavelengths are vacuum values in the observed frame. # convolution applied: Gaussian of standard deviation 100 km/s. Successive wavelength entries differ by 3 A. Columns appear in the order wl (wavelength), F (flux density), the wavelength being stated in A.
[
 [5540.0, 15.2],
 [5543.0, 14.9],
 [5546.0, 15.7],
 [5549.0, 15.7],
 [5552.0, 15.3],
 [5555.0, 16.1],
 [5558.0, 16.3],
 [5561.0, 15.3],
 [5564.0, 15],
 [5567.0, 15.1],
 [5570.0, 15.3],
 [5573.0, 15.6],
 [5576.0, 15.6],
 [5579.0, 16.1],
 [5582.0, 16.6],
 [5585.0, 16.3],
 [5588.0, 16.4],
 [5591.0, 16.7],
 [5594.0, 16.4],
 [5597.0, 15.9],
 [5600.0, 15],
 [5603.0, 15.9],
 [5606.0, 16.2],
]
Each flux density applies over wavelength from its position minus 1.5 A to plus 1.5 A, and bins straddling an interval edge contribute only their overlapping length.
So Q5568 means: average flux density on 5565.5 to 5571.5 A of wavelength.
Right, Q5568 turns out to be 15.2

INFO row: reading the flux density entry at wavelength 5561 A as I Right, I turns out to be 15.3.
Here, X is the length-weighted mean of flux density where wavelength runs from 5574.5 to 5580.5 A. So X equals 15.8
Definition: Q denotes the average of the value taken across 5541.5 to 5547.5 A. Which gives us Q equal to 15.3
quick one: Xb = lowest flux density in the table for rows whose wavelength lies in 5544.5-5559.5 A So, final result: 15.3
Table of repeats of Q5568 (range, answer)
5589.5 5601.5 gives 16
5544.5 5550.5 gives 15.7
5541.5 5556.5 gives 15.5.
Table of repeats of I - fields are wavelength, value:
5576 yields 15.6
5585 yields 16.3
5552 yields 15.3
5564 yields 15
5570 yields 15.3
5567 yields 15.1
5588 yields 16.4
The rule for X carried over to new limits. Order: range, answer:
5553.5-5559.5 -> 16.2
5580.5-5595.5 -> 16.5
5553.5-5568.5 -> 15.6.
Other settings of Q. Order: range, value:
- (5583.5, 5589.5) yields 16.3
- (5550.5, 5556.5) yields 15.7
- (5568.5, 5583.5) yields 15.8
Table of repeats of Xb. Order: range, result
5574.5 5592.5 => 15.6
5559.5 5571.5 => 15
